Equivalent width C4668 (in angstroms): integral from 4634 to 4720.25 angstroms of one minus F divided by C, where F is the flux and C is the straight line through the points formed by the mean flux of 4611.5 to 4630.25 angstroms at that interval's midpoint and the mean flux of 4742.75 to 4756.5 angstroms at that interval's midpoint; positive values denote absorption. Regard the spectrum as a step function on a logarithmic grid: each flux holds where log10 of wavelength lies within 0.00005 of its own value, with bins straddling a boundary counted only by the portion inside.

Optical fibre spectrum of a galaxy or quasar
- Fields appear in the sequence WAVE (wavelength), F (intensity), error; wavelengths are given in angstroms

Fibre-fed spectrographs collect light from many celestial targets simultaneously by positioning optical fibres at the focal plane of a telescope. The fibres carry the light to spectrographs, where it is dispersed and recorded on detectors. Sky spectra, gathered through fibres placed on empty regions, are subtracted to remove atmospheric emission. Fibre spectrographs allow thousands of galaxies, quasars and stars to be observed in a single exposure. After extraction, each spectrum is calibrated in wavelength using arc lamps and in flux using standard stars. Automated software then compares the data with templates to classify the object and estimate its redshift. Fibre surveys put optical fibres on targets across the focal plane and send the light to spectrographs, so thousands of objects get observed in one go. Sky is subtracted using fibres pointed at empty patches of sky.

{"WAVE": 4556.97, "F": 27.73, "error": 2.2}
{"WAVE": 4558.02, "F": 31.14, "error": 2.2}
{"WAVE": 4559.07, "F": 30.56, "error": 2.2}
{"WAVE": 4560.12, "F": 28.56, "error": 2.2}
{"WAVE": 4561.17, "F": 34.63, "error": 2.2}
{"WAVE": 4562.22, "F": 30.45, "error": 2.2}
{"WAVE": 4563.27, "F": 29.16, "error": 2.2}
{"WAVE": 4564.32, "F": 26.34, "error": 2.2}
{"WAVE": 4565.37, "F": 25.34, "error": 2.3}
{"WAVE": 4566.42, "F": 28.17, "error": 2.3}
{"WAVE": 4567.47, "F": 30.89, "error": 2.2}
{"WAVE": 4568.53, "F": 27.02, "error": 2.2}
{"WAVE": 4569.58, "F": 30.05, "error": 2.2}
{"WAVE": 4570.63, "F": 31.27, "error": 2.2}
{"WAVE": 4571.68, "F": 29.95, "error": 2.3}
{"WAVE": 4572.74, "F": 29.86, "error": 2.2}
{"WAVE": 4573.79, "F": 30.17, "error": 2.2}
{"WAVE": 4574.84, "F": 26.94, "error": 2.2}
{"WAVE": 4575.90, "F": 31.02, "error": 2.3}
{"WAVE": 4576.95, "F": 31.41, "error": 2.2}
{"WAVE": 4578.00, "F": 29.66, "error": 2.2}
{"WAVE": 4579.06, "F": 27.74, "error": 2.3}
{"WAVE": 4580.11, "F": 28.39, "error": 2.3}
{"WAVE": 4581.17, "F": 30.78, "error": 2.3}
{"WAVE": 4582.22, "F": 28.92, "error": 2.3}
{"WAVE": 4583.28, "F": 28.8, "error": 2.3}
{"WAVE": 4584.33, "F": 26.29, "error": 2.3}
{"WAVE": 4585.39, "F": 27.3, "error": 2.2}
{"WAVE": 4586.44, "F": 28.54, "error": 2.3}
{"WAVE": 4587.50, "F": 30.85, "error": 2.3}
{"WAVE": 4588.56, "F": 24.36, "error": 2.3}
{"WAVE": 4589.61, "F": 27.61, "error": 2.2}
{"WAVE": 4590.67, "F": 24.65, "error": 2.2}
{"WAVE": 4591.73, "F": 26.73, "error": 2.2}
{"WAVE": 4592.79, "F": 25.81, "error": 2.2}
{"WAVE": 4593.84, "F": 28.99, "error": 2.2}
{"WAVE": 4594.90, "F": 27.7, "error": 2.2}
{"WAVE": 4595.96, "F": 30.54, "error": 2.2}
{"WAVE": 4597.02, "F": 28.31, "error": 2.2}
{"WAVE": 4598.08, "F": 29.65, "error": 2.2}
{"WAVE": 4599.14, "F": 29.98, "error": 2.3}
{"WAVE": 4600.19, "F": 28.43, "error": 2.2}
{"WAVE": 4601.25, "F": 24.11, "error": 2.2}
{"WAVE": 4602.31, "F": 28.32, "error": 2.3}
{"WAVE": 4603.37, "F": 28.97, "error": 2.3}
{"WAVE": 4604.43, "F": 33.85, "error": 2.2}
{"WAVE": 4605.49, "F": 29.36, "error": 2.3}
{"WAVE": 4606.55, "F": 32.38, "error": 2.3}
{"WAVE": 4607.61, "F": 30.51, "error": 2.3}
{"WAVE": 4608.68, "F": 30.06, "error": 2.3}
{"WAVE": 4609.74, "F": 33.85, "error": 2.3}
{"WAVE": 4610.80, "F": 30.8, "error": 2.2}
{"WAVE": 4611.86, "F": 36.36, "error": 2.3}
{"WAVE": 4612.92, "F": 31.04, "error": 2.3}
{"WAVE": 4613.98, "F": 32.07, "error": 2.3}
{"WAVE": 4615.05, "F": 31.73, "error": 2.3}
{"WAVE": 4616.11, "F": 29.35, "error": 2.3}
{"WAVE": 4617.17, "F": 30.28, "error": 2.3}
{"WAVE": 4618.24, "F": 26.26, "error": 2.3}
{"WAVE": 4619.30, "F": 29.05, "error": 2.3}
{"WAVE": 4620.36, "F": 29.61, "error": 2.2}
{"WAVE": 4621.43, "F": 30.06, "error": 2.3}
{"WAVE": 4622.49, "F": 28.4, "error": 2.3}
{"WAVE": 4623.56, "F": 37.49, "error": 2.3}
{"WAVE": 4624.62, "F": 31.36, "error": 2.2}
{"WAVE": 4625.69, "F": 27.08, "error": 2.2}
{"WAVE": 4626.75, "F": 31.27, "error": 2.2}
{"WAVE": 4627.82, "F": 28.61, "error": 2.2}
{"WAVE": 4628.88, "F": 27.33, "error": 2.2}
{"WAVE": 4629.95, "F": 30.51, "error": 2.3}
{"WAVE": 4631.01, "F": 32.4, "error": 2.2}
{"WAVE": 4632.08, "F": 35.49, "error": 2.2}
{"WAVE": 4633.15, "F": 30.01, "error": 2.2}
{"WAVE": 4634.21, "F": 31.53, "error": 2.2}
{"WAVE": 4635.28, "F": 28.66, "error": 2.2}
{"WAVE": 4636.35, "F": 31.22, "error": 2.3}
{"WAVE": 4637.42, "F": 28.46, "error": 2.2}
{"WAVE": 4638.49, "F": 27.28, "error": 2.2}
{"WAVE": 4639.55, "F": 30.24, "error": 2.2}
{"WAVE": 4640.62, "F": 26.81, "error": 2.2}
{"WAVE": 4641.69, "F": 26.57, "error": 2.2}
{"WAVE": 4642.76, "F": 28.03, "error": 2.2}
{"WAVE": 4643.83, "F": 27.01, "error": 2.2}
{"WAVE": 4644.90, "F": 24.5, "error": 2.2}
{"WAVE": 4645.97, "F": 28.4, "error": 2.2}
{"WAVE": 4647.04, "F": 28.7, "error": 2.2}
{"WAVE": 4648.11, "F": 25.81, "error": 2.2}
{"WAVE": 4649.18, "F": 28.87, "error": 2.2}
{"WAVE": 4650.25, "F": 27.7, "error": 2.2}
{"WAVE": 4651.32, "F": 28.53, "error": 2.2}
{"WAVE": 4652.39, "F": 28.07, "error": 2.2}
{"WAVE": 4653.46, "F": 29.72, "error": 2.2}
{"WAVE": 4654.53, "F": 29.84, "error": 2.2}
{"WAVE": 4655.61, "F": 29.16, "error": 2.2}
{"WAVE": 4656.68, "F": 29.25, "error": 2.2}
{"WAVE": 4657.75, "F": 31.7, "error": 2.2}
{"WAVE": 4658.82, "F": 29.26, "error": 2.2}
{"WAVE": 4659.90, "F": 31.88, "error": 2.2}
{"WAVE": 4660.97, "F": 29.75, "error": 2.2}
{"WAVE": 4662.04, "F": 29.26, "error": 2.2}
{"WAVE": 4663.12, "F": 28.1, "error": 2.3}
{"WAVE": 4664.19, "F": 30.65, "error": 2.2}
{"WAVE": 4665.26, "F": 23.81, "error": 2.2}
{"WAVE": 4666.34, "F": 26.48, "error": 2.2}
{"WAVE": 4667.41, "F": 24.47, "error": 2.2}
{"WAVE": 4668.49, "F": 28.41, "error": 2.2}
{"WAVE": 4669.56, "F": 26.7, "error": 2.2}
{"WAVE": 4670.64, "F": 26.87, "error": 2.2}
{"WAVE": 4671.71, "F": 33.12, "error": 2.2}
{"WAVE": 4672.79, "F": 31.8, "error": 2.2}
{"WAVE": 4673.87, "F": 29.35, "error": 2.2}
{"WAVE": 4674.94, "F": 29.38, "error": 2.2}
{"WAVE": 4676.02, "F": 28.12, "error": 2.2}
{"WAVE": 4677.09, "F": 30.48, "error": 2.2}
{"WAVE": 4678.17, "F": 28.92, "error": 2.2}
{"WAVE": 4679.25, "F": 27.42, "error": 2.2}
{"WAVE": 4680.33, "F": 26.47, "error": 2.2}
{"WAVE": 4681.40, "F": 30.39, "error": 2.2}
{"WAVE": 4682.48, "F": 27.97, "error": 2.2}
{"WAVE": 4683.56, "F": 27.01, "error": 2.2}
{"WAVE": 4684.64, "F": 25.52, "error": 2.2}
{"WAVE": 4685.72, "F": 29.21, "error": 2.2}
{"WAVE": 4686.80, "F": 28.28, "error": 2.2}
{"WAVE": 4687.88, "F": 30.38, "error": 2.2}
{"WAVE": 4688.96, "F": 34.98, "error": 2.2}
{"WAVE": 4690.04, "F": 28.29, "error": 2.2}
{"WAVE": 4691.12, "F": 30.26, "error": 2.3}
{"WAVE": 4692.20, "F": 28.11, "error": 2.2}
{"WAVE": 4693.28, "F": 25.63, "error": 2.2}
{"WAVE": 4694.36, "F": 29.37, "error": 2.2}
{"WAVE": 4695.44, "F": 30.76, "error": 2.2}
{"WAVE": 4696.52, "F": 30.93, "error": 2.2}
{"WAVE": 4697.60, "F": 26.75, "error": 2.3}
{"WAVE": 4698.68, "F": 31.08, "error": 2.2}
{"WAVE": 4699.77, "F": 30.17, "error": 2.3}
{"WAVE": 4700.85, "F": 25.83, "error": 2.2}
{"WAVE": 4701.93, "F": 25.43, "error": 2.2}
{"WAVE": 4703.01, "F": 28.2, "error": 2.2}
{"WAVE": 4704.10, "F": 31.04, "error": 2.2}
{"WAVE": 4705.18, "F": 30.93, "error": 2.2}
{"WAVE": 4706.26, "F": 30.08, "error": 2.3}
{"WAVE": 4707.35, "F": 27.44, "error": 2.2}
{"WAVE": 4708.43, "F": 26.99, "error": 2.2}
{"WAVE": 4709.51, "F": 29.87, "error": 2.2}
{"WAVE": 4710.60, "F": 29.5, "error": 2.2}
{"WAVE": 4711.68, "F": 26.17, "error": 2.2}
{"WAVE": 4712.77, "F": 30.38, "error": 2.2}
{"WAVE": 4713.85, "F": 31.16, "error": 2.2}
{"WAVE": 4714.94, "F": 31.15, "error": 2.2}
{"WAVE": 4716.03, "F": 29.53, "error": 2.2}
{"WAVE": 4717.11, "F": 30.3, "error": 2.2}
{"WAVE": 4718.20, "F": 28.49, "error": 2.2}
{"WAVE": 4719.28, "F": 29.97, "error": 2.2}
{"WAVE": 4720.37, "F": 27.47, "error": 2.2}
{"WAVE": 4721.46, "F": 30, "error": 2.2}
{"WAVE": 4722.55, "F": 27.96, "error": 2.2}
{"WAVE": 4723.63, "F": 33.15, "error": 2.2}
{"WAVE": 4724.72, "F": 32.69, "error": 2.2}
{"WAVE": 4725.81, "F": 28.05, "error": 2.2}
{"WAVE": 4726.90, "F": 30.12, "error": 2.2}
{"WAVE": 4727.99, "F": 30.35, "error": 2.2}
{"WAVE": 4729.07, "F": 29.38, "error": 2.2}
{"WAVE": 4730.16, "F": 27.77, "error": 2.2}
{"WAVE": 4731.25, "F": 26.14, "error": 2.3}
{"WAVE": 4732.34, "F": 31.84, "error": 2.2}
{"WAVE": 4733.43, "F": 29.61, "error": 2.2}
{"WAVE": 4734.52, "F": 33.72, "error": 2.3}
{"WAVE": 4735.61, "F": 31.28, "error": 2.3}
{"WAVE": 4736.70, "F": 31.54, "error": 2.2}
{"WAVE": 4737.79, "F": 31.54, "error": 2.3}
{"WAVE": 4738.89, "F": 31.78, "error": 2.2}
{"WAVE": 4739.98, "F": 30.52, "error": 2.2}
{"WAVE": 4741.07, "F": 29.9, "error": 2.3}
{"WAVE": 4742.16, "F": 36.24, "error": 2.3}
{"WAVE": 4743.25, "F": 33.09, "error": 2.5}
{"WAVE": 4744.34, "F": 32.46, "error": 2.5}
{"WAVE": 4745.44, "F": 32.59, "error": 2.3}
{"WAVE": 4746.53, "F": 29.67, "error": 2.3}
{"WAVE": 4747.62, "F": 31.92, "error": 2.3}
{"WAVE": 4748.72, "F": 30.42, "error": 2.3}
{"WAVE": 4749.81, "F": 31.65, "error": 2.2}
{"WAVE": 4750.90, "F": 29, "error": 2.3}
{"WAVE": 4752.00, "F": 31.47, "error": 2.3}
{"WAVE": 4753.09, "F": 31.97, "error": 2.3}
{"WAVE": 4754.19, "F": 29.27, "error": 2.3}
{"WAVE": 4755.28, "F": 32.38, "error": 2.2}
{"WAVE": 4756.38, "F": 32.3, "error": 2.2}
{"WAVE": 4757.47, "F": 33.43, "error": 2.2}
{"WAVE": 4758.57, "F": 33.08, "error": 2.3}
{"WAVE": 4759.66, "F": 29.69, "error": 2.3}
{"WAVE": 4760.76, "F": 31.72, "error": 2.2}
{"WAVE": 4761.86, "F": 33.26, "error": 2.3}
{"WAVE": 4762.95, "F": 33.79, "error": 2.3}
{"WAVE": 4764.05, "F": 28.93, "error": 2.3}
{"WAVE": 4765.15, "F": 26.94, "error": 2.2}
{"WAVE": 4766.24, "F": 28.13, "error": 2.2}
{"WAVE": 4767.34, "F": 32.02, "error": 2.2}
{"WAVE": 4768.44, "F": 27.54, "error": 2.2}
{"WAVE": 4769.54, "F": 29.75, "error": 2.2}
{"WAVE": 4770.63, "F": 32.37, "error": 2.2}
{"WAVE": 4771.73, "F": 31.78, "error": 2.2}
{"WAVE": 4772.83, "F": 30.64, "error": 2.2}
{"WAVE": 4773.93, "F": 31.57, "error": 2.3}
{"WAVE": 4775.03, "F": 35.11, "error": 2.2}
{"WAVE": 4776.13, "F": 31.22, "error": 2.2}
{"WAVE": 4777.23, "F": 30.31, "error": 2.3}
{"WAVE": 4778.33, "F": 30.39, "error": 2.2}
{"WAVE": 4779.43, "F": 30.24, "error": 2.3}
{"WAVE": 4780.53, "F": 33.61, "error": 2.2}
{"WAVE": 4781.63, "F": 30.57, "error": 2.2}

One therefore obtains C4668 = 5.6 angstroms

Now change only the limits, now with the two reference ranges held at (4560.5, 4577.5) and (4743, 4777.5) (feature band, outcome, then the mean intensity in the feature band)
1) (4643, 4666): 1.3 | 28.5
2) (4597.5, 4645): 0.1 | 30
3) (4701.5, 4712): 0.7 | 28.7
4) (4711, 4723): 0.6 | 29.3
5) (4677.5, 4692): 0.8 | 28.8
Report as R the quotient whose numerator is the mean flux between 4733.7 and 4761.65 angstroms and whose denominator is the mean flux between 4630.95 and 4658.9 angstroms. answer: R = 1.10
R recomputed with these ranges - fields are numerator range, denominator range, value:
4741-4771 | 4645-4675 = 1.09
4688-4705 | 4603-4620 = 0.94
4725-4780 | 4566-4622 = 1.06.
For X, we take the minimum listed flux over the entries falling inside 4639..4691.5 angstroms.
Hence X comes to 23.81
